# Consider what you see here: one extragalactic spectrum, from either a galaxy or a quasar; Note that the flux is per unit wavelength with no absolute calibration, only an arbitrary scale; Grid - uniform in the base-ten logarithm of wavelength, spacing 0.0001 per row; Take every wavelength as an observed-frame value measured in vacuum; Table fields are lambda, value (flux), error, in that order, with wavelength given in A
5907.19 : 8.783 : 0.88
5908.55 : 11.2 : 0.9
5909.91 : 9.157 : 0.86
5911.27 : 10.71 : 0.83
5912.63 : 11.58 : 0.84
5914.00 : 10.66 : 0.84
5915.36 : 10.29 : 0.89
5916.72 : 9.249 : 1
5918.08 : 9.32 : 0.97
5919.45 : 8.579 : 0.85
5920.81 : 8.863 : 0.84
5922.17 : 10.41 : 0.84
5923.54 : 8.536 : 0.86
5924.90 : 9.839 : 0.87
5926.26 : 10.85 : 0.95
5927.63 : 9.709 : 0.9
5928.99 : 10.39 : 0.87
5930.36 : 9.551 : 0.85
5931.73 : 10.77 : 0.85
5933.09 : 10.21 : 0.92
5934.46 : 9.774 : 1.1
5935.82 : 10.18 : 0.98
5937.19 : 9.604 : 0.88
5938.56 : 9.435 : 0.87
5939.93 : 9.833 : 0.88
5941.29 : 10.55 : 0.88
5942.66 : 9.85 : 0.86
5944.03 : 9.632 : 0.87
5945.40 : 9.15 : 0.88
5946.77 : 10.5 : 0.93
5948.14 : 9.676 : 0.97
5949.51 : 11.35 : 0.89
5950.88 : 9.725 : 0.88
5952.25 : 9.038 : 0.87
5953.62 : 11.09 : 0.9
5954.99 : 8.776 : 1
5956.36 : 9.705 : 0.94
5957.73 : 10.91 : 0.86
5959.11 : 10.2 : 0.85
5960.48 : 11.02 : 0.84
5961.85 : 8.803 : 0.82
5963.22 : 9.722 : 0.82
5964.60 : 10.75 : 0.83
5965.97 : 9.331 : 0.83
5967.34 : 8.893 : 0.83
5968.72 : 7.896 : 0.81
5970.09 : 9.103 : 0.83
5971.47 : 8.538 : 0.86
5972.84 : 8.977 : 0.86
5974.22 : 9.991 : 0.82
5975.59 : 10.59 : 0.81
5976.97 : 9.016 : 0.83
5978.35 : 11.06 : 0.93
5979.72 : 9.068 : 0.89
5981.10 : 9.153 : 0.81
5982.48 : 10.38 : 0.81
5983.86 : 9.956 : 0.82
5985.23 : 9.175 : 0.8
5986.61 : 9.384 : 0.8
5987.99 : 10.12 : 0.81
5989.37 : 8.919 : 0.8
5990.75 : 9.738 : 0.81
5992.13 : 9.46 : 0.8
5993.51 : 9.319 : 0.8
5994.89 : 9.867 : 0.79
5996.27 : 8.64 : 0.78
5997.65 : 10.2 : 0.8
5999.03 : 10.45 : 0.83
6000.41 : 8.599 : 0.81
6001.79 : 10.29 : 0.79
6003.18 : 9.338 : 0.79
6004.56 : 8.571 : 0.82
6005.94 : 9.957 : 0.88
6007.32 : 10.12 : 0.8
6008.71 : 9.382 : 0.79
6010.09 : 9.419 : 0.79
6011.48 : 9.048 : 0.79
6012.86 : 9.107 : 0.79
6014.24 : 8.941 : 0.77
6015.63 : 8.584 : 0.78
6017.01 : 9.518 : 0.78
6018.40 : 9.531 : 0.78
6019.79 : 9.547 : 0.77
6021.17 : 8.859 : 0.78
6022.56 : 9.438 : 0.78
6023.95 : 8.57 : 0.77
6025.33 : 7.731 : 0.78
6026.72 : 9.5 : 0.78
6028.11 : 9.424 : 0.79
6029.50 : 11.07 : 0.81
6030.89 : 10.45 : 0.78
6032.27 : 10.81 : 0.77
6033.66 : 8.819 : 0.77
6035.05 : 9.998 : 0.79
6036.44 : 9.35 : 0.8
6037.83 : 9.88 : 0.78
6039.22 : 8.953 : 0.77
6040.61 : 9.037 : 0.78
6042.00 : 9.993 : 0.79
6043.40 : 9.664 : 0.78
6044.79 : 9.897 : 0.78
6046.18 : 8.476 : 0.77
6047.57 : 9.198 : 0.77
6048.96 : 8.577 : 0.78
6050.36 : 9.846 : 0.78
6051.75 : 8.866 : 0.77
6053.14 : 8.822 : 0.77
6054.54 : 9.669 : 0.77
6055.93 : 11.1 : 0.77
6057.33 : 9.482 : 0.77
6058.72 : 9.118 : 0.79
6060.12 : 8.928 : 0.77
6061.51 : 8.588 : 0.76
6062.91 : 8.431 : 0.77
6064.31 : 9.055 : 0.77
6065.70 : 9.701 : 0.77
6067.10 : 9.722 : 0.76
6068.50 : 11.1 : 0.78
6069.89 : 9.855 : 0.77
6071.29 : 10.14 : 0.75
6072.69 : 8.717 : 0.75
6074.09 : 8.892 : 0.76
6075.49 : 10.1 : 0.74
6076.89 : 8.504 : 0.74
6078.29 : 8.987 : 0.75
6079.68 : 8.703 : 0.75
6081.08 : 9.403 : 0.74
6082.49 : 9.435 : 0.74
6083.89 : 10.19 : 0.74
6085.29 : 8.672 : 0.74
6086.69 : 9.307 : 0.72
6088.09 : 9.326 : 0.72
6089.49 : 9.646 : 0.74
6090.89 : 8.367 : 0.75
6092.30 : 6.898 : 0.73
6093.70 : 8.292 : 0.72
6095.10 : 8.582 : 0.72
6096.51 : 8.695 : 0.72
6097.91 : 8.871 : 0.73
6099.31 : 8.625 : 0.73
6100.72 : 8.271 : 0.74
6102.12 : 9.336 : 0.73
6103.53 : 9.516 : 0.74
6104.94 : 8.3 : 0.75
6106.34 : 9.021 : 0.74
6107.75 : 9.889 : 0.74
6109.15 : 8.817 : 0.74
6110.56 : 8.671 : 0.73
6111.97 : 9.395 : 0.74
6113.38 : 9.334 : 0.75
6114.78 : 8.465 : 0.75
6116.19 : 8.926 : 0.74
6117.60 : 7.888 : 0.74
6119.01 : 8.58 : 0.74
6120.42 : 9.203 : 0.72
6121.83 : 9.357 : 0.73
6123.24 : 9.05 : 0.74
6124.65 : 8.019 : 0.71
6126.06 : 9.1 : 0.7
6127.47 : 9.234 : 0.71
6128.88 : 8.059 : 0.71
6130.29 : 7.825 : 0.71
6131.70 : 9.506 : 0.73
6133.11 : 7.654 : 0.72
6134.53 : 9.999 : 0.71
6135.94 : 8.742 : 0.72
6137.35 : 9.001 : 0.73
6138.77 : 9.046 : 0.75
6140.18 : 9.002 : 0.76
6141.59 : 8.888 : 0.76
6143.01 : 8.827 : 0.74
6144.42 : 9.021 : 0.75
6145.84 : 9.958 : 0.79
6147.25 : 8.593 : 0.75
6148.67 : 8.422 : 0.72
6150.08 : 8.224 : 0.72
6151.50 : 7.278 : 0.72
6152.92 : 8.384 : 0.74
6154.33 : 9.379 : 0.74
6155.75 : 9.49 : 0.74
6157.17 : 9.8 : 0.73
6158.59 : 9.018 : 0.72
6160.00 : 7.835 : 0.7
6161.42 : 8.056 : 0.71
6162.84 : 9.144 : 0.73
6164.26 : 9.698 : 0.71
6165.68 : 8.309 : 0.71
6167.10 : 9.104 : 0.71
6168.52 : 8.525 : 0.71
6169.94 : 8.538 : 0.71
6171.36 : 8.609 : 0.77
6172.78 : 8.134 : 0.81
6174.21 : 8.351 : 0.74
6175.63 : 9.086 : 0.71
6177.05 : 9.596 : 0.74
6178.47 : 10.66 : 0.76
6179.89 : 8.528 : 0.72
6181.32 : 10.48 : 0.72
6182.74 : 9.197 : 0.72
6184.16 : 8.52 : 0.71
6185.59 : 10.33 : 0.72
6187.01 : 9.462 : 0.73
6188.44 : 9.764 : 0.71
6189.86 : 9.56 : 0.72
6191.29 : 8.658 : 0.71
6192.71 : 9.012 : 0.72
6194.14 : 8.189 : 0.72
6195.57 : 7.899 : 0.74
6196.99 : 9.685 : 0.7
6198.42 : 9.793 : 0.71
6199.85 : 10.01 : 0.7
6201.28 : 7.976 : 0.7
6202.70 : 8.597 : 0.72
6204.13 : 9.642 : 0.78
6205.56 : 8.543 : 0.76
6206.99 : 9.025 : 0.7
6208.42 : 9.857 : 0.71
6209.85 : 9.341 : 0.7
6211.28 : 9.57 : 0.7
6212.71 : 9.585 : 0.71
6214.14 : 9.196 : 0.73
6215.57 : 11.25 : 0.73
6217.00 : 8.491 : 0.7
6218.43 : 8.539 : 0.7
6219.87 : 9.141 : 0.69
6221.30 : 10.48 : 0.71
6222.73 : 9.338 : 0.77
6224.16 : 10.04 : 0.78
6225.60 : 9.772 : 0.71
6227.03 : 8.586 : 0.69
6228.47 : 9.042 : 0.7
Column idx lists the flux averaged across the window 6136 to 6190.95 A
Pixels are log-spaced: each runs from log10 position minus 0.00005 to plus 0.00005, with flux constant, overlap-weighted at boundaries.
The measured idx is 8.99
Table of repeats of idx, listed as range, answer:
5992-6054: 9.4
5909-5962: 9.95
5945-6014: 9.63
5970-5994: 9.56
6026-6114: 9.27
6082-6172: 8.83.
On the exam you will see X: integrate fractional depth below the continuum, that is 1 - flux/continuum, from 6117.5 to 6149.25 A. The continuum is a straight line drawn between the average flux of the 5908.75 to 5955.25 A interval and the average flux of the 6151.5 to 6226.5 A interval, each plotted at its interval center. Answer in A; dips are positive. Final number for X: 1.6 A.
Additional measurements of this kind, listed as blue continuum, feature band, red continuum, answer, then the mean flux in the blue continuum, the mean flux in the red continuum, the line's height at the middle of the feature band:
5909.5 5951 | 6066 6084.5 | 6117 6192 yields -0.5 A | 9.94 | 8.92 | 9.28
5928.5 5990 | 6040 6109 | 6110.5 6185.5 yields 0.4 A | 9.77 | 8.88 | 9.22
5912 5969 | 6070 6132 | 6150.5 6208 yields 2.5 A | 9.87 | 9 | 9.28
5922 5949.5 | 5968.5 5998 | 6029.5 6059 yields 0.9 A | 9.95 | 9.57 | 9.78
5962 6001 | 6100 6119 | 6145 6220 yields 0.7 A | 9.5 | 9.06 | 9.22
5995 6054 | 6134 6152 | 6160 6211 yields 0.6 A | 9.4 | 9.07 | 9.16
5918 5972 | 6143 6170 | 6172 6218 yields 1.6 A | 9.76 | 9.24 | 9.32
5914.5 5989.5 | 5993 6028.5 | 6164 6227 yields 1.2 A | 9.74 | 9.22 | 9.62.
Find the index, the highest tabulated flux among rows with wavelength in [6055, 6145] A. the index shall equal 11.1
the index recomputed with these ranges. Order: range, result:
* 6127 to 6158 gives 9.999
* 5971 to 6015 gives 11.06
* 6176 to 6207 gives 10.66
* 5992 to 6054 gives 11.07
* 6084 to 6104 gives 9.646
